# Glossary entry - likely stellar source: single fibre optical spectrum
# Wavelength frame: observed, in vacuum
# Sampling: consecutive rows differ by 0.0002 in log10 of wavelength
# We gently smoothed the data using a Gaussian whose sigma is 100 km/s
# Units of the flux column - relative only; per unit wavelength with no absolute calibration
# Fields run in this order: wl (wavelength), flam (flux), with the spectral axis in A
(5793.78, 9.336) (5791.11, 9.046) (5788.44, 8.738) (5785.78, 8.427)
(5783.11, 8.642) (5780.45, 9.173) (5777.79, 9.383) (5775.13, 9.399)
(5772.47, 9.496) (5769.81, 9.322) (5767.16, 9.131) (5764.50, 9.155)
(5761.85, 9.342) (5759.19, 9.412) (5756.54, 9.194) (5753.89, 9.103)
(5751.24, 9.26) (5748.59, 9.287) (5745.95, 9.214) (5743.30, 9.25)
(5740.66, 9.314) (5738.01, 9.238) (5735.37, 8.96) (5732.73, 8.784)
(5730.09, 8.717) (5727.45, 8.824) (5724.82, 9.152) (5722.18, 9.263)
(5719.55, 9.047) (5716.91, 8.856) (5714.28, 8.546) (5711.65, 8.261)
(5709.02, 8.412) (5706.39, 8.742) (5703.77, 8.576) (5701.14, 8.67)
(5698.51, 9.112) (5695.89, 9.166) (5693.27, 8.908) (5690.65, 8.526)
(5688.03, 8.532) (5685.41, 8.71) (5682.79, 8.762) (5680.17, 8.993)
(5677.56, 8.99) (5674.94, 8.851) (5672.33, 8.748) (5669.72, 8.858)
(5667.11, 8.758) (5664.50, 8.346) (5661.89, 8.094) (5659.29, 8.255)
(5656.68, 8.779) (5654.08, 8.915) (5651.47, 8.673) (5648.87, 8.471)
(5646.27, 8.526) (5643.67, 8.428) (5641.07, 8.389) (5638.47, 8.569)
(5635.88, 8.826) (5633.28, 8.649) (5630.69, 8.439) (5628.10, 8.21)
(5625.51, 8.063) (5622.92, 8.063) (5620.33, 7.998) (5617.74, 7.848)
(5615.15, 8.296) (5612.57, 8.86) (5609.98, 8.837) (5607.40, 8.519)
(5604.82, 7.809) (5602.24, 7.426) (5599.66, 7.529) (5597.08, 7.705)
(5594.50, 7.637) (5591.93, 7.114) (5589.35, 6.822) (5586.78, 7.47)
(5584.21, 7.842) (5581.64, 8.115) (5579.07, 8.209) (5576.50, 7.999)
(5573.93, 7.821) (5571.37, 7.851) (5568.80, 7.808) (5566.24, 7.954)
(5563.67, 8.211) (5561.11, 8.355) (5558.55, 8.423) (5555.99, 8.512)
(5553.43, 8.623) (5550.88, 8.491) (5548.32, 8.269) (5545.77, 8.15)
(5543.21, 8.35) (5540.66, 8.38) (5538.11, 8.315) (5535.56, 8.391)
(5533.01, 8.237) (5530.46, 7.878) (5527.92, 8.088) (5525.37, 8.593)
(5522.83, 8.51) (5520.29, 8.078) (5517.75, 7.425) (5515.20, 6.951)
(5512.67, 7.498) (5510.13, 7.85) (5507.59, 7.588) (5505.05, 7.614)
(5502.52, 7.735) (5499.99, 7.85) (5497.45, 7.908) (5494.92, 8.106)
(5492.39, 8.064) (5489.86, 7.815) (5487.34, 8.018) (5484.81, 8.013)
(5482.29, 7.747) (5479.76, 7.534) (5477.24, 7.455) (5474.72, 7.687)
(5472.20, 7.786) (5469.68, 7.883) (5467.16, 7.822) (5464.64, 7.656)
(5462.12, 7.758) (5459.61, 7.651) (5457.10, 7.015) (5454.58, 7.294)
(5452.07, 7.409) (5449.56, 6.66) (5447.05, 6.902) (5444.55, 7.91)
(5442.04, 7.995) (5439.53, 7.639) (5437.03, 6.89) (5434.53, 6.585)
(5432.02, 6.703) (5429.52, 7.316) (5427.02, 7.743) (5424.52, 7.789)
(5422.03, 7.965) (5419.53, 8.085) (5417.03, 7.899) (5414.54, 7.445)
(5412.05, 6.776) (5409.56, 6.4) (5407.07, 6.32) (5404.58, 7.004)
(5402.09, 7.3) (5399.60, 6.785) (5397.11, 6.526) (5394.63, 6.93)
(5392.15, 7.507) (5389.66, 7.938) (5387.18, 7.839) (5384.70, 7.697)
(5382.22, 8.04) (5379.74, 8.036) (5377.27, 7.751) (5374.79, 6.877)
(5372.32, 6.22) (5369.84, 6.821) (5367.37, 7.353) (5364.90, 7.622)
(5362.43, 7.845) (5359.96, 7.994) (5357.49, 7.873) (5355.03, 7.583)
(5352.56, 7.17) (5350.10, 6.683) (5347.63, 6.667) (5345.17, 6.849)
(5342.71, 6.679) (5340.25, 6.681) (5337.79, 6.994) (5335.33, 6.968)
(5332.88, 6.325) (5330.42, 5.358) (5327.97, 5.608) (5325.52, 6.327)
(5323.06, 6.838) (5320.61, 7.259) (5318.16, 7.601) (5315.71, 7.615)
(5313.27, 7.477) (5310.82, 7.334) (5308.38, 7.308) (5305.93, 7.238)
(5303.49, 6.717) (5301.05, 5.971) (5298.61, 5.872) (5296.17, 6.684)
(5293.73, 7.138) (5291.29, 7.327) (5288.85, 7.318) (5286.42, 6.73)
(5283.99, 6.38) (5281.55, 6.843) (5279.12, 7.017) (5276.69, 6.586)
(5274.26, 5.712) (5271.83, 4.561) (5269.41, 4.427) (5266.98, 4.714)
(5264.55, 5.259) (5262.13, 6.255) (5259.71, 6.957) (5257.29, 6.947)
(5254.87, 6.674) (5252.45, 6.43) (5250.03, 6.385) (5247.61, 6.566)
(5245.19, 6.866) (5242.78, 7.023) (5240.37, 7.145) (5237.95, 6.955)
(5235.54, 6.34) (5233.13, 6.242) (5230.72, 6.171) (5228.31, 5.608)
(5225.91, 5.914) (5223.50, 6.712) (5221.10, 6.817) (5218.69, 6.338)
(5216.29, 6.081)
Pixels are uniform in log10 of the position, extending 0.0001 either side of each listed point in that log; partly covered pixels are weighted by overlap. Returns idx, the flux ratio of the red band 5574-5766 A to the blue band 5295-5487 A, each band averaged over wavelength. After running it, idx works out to 1.2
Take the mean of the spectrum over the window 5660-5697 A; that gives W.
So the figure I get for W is 8.72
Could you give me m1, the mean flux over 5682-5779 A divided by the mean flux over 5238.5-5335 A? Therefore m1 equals 1.38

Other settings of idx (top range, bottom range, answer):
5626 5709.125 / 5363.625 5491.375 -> 1.17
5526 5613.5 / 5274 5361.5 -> 1.17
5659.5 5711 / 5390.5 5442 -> 1.21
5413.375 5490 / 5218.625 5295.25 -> 1.18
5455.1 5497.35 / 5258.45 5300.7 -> 1.25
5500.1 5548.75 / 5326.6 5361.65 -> 1.17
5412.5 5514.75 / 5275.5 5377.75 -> 1.10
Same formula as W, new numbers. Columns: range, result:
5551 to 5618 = 8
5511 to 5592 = 8.04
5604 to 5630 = 8.26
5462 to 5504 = 7.81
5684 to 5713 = 8.69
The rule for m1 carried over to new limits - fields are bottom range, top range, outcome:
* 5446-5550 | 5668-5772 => 1.15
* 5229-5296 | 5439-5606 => 1.22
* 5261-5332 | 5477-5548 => 1.23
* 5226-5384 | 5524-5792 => 1.27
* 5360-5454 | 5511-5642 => 1.10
